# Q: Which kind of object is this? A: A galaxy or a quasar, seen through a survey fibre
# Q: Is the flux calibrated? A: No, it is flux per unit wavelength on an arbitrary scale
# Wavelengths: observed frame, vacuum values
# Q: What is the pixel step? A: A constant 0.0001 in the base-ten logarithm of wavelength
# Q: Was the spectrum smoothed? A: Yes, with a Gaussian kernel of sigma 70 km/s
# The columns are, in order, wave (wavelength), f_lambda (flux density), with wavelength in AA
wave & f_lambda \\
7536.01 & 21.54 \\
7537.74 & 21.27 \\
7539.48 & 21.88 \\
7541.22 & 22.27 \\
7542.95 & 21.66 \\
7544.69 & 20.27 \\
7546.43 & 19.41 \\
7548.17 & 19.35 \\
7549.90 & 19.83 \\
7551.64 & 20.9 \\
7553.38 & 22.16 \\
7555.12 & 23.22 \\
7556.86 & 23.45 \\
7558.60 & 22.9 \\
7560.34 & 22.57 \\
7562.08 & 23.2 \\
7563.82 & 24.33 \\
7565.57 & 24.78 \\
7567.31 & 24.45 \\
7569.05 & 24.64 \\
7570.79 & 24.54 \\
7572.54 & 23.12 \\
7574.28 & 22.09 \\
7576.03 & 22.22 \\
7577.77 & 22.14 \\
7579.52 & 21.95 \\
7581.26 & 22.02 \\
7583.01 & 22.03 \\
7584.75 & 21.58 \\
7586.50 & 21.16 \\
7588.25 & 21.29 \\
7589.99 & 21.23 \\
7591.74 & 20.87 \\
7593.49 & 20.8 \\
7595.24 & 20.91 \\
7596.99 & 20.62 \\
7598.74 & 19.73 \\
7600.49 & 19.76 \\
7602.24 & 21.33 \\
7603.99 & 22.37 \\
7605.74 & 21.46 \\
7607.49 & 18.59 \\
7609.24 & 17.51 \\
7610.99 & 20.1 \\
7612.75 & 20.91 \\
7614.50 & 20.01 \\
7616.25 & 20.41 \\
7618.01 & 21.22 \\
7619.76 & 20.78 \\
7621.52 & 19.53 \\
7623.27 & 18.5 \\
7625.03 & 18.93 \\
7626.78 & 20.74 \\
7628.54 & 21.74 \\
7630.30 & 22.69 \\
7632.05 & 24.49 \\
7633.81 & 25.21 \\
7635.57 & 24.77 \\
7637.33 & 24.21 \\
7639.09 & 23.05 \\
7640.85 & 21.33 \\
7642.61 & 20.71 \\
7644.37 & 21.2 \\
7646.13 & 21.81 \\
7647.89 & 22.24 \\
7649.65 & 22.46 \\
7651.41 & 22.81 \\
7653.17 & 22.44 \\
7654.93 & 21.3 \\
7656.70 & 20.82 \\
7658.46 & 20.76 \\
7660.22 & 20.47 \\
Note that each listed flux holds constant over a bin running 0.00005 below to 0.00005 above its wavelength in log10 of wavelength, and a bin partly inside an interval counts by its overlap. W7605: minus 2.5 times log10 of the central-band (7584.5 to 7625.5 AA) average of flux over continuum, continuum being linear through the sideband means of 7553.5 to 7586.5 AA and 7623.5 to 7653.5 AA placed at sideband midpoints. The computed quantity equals 0.11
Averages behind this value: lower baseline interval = 23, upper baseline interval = 22.3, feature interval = 20.4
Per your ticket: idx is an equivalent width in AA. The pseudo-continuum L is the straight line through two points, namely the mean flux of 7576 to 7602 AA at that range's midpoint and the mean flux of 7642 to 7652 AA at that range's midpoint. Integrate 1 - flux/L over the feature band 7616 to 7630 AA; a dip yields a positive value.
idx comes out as 0.82 AA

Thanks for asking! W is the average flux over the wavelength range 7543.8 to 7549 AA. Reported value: 19.7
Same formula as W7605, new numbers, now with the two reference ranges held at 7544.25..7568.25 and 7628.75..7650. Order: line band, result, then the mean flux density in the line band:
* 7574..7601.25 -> 0.06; 21.3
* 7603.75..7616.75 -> 0.13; 20.1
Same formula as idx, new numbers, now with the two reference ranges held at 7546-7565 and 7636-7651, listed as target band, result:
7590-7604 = 0.9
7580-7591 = 0.3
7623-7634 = 0.2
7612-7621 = 0.6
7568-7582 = -0.5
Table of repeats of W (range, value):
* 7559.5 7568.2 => 23.9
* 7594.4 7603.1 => 20.5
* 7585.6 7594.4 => 21.1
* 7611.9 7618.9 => 20.7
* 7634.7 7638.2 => 24.5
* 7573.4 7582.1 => 22.1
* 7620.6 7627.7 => 19.4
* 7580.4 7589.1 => 21.6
